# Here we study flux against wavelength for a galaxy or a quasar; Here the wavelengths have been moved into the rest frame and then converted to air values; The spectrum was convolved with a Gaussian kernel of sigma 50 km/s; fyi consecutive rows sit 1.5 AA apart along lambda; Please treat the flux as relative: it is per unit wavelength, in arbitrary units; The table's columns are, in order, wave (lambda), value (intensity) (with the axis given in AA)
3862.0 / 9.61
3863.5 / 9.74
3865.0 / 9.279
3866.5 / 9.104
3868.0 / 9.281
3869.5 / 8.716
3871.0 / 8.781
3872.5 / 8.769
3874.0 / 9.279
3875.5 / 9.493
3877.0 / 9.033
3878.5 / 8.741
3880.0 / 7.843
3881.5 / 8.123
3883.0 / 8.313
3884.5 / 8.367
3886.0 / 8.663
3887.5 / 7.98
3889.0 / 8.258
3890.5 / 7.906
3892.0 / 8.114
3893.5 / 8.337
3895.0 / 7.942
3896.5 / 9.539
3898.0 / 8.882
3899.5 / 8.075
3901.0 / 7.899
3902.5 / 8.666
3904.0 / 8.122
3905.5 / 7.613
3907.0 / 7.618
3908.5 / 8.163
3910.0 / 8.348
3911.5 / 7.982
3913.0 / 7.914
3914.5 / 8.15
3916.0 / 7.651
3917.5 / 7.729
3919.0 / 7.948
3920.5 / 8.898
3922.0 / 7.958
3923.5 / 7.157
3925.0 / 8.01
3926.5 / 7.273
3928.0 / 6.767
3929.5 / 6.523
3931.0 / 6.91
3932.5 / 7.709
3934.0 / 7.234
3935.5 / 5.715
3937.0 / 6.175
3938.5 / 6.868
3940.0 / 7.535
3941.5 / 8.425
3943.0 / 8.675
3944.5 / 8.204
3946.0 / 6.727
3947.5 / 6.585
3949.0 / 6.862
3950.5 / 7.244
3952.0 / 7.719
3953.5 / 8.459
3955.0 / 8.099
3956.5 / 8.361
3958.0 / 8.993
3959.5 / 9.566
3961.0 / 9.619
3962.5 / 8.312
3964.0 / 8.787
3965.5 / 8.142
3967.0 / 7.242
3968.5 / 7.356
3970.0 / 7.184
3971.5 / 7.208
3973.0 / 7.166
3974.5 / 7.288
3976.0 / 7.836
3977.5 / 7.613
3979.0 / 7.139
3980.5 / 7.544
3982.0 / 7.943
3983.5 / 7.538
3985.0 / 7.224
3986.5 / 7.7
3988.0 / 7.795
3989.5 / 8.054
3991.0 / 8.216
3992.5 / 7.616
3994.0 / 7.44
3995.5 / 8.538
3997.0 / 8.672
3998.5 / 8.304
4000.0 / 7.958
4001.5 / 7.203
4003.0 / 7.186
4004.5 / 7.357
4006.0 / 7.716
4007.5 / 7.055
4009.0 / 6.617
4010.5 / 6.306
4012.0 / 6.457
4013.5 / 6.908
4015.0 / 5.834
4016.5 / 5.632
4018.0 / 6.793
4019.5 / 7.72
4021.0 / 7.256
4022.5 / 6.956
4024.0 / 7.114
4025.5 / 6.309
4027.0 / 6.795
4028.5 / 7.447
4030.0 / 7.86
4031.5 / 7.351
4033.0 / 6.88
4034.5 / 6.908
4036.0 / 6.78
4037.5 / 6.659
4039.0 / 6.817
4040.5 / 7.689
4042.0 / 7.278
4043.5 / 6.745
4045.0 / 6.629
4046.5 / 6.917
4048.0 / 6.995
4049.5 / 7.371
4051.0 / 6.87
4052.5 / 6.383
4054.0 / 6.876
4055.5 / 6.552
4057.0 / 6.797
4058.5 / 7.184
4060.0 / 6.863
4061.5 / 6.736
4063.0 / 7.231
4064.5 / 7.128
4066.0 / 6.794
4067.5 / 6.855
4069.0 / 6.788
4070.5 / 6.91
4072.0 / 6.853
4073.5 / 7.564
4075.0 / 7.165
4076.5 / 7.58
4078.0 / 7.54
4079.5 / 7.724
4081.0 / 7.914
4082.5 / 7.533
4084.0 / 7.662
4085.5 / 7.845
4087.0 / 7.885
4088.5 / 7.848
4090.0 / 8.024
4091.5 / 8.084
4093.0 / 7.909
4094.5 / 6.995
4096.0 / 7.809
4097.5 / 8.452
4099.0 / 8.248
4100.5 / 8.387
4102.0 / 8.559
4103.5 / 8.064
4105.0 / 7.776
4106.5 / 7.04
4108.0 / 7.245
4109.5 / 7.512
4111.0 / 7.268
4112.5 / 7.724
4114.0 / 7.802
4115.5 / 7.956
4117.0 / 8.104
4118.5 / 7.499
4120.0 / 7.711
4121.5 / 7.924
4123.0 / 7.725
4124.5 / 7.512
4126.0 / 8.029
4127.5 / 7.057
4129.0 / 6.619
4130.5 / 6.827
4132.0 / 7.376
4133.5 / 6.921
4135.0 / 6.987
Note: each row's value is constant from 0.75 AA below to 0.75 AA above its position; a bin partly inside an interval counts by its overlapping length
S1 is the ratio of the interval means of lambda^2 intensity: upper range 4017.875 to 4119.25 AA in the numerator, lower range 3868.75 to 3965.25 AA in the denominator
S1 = 1.0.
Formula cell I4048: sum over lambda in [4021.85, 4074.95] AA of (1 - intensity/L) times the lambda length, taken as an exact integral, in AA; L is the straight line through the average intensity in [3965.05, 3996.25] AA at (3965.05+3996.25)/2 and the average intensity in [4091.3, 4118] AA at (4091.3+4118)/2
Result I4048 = 5.17 AA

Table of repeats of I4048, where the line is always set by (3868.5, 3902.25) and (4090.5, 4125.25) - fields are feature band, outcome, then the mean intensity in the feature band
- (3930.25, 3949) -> 2.5 AA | 7.22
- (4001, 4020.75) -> 3.1 AA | 6.84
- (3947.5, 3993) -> 2.2 AA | 7.84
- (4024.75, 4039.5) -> 1.9 AA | 6.98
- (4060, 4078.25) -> 2.0 AA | 7.07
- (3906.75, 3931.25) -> 2.0 AA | 7.72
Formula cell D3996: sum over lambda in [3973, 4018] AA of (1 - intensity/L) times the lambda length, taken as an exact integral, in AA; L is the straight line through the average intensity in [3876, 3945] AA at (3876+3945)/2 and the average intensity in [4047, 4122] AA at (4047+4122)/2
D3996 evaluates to 1.8 AA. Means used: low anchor 7.92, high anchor 7.47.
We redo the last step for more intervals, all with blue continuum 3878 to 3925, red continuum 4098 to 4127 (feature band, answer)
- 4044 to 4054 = 1.3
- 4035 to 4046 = 1.4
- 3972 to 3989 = 1.0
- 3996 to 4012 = 1.1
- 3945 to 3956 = 0.9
